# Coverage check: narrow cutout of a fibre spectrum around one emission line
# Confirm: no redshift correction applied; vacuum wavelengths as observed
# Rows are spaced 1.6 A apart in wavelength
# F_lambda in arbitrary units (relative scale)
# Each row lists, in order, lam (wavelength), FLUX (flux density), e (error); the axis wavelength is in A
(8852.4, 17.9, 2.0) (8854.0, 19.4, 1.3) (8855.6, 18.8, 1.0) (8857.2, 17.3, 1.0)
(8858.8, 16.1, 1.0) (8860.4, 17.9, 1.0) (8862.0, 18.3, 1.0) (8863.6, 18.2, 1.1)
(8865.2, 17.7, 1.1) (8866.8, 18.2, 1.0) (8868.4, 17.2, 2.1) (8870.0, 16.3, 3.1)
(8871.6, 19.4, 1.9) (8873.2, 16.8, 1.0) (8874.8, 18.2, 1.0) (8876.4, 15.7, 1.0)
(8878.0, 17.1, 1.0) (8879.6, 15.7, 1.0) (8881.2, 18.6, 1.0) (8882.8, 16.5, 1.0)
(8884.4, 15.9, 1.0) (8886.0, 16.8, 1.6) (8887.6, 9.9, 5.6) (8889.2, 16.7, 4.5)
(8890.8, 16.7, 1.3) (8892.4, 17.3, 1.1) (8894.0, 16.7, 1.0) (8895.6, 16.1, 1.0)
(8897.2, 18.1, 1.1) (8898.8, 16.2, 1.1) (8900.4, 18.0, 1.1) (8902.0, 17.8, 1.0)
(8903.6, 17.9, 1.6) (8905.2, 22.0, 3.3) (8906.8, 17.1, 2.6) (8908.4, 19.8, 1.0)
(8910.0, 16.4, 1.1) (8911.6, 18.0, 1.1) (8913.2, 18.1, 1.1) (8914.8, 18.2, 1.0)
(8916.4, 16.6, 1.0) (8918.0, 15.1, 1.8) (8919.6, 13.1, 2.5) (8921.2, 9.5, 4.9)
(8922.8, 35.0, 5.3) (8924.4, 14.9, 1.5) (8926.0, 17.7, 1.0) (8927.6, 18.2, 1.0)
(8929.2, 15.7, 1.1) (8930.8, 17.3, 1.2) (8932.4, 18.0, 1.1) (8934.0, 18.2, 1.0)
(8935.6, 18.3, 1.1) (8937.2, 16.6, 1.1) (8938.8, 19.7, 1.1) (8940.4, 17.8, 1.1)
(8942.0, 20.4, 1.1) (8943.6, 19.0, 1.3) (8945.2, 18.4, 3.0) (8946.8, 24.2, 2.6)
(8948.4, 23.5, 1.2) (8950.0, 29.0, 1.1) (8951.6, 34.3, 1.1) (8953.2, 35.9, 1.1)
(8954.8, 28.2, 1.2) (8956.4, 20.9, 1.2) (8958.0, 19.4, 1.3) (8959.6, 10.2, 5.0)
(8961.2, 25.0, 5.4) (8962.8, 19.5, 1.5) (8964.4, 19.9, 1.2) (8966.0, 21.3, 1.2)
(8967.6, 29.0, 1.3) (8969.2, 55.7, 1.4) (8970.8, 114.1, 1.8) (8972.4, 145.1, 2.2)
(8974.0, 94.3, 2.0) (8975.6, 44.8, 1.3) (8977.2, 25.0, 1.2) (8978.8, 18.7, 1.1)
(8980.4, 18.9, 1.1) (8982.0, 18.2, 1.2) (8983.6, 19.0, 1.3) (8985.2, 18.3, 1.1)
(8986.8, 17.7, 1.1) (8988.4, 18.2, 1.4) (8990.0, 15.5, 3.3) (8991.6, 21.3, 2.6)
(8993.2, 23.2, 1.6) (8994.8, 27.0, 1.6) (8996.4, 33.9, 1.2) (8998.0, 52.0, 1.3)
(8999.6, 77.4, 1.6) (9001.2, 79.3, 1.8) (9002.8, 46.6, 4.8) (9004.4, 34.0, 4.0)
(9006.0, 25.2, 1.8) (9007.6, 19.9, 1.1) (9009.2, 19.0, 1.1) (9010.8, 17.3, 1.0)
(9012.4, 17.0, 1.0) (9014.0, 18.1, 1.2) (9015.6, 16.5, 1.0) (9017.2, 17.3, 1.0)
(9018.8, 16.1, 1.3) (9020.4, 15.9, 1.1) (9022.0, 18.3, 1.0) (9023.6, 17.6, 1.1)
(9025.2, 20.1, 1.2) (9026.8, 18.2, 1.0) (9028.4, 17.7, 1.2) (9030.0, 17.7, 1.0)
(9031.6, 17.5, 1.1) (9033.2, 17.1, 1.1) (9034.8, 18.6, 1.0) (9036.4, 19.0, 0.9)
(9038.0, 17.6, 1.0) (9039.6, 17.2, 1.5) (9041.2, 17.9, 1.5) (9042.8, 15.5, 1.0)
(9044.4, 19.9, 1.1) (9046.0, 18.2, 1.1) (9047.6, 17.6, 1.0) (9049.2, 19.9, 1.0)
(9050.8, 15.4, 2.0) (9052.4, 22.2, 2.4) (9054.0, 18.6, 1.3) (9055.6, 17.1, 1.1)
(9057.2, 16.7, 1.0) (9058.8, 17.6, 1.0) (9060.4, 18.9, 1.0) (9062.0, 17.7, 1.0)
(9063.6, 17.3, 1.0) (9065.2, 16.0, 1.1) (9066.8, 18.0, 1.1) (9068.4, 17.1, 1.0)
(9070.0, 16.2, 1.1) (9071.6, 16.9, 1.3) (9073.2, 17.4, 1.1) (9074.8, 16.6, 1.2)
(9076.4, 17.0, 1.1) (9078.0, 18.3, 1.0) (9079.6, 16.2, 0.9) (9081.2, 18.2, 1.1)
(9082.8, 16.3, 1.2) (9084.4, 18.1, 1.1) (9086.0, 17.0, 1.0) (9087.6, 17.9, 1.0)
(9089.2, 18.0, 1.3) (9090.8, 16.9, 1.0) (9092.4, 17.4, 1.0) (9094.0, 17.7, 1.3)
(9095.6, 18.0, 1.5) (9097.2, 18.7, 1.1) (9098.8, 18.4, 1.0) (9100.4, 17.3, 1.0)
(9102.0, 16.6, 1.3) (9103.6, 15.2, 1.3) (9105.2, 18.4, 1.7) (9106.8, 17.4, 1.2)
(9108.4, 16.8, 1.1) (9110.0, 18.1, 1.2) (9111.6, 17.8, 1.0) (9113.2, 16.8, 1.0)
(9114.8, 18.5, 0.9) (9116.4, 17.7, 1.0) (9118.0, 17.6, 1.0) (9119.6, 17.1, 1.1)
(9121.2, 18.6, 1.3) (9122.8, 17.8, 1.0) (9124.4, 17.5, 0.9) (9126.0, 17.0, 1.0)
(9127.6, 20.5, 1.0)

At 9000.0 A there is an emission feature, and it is [N II] 6583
